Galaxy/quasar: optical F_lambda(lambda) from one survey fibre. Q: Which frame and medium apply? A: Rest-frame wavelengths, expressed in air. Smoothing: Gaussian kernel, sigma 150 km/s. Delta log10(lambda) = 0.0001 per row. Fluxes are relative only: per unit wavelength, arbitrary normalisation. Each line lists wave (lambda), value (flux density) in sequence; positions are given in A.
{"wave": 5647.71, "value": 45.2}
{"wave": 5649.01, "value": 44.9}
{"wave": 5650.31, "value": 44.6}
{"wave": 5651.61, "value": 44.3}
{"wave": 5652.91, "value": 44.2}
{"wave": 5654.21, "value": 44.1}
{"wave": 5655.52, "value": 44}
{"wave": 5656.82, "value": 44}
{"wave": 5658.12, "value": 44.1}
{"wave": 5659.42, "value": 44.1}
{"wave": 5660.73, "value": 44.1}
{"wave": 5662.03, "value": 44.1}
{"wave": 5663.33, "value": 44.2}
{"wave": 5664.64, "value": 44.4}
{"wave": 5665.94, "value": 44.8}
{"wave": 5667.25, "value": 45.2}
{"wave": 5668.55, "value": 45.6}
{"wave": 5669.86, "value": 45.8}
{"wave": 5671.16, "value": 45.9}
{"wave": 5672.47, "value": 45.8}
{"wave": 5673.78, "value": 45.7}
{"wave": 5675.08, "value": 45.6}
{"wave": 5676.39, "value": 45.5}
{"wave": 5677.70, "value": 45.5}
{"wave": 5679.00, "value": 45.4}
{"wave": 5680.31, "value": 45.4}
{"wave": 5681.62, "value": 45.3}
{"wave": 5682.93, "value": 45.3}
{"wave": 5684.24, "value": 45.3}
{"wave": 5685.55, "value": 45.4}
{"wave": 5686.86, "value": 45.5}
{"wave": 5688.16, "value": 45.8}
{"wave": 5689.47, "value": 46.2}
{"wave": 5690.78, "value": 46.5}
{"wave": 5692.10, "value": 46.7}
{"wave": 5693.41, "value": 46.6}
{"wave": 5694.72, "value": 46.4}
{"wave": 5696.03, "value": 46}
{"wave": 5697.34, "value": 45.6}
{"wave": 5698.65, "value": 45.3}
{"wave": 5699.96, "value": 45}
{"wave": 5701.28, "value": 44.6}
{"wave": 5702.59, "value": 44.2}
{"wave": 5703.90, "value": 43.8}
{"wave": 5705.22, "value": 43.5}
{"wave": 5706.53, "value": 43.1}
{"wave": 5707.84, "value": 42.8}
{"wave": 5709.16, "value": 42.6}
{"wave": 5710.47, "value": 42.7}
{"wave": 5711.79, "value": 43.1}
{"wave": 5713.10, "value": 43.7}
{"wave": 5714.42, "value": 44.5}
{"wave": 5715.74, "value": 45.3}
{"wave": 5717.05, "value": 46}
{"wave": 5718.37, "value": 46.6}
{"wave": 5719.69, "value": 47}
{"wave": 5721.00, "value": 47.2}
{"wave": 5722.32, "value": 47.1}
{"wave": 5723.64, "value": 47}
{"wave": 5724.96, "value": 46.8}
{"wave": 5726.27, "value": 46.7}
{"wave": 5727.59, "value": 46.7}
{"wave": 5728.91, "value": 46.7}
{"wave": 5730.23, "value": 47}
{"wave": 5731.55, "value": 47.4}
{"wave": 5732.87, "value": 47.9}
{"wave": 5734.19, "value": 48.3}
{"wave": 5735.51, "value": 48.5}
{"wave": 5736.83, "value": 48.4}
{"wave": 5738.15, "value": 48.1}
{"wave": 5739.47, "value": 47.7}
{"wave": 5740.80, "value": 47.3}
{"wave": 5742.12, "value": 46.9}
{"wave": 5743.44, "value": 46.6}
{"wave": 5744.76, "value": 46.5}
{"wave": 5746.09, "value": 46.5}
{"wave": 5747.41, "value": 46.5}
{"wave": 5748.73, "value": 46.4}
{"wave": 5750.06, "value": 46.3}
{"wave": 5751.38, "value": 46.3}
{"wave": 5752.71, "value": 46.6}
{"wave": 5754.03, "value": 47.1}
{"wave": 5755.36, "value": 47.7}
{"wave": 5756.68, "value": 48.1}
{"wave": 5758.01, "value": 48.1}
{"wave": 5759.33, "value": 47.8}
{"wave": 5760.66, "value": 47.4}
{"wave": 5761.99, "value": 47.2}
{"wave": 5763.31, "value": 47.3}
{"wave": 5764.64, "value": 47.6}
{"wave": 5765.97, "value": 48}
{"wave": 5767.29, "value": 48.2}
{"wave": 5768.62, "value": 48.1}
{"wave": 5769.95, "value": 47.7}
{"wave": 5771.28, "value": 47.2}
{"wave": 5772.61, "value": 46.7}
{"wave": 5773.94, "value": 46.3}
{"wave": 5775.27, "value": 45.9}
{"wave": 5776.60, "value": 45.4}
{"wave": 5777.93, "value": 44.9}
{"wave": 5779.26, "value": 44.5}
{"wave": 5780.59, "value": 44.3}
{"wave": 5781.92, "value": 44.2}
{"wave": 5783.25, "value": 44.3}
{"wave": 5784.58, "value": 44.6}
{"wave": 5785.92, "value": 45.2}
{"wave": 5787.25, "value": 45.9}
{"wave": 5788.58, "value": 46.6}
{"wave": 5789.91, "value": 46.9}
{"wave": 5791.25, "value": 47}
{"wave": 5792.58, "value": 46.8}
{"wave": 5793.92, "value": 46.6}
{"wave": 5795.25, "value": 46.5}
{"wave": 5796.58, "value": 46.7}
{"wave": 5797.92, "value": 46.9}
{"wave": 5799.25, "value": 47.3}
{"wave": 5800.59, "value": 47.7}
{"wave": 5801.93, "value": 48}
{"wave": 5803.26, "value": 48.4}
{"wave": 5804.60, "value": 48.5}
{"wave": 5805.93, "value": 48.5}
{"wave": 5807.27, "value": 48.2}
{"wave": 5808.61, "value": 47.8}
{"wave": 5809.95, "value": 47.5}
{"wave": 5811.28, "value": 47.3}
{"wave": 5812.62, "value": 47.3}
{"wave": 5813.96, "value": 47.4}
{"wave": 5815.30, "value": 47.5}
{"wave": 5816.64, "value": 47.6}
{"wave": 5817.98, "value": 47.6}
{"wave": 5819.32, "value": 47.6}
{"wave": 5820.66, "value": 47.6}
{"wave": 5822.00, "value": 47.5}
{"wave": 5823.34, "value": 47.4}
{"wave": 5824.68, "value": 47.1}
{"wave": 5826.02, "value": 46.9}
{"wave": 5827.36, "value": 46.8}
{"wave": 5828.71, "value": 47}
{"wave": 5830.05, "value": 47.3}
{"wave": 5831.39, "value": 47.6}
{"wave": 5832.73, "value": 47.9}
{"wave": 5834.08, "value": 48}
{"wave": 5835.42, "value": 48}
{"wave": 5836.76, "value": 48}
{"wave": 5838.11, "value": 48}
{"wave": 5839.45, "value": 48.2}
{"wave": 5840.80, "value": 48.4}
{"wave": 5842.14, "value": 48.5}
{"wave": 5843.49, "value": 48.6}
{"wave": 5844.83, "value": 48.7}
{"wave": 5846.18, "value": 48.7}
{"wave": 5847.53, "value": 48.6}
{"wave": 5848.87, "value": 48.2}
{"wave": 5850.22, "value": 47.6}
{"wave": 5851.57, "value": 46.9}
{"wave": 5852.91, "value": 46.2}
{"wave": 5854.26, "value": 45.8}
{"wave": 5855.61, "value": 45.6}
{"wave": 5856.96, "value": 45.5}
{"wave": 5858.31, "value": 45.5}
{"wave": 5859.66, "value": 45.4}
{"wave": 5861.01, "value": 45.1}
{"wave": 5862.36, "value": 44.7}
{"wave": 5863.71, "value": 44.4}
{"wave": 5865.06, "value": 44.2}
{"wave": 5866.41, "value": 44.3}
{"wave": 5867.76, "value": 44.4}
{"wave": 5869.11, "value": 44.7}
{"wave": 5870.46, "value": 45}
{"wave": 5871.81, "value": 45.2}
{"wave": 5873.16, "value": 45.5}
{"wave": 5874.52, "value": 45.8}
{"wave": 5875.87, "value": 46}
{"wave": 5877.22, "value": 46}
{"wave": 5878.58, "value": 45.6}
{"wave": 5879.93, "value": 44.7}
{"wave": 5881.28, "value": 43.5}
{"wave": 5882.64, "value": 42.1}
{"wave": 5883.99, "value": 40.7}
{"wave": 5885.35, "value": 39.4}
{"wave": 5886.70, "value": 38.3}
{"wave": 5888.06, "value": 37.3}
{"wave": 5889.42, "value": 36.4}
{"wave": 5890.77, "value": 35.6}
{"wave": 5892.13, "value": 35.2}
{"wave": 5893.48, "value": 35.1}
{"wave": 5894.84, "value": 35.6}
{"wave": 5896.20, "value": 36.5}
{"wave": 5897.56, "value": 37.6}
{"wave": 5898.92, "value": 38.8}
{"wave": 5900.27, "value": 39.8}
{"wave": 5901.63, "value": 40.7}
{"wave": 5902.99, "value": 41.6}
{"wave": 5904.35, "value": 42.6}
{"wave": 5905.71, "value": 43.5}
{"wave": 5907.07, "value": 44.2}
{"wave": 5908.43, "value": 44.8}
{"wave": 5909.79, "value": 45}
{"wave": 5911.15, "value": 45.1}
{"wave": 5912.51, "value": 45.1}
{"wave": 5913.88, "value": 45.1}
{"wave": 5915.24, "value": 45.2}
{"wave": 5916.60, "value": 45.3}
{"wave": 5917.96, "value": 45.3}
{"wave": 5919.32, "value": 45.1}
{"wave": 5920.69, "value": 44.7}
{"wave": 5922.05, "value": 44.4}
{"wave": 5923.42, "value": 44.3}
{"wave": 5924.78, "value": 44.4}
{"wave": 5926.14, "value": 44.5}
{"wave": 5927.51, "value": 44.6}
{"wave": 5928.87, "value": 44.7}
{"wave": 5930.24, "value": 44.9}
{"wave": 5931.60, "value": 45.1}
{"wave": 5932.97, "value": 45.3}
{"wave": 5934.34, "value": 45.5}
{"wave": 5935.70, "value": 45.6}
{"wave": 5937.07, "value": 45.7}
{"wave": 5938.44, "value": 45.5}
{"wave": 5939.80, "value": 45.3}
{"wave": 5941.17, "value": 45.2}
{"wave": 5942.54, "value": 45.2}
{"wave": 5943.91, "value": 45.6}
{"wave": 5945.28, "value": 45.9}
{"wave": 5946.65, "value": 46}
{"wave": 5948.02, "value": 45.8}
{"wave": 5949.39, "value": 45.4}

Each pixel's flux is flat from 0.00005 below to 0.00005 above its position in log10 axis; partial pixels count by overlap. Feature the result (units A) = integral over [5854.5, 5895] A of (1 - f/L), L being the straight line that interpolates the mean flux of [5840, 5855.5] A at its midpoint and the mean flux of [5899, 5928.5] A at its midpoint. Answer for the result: 3.1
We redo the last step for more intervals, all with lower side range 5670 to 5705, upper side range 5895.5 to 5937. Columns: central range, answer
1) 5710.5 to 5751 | -1.3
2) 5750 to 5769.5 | -1.1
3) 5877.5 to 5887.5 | 0.4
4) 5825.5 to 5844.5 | -1.5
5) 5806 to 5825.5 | -1.3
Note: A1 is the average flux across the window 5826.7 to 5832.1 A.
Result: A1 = 47.2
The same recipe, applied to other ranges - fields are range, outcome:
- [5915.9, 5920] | 45.3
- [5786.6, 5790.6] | 46.5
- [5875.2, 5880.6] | 45.6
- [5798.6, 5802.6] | 47.6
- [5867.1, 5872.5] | 44.9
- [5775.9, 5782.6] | 44.7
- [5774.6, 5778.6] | 45.4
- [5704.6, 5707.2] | 43.4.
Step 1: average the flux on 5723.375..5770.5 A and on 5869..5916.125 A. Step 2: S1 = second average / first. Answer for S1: 0.9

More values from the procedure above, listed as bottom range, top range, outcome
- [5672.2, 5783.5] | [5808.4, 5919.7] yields 0.97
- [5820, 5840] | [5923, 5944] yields 0.95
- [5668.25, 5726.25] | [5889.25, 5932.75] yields 0.93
